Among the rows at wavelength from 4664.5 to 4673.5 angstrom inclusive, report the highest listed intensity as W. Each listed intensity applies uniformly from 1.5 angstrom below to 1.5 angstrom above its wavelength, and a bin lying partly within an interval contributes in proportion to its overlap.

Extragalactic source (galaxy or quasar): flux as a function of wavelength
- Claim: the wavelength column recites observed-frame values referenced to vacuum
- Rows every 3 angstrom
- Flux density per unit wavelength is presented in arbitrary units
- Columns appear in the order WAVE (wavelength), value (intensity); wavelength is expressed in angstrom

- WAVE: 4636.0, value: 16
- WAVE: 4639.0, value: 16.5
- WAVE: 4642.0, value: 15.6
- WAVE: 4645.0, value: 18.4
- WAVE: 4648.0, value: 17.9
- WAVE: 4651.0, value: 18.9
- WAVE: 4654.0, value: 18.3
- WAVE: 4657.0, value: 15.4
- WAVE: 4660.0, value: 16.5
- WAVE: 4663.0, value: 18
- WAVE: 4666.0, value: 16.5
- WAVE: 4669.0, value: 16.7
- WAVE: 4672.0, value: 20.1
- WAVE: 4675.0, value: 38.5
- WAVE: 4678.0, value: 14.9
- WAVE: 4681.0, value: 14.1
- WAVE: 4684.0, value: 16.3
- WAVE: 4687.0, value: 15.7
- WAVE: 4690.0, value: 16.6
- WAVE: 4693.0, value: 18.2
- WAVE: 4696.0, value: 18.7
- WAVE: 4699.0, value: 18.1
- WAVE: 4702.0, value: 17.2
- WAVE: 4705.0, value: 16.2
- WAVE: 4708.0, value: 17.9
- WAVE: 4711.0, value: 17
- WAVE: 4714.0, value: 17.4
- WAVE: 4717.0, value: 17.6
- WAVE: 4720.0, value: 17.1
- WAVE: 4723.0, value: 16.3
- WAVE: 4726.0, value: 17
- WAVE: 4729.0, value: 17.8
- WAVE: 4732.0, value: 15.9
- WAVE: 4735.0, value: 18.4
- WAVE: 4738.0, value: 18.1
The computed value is 20.1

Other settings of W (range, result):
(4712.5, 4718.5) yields 17.6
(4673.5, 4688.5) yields 38.5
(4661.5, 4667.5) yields 18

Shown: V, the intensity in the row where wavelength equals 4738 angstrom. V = 18.1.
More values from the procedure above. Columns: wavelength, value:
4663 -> 18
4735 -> 18.4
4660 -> 16.5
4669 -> 16.7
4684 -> 16.3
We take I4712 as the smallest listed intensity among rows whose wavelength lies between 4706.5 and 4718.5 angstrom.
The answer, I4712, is 17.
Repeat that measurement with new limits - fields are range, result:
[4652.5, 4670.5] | 15.4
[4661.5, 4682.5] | 14.1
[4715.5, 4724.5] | 16.3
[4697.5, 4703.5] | 17.2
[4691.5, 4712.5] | 16.2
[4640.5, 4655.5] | 15.6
